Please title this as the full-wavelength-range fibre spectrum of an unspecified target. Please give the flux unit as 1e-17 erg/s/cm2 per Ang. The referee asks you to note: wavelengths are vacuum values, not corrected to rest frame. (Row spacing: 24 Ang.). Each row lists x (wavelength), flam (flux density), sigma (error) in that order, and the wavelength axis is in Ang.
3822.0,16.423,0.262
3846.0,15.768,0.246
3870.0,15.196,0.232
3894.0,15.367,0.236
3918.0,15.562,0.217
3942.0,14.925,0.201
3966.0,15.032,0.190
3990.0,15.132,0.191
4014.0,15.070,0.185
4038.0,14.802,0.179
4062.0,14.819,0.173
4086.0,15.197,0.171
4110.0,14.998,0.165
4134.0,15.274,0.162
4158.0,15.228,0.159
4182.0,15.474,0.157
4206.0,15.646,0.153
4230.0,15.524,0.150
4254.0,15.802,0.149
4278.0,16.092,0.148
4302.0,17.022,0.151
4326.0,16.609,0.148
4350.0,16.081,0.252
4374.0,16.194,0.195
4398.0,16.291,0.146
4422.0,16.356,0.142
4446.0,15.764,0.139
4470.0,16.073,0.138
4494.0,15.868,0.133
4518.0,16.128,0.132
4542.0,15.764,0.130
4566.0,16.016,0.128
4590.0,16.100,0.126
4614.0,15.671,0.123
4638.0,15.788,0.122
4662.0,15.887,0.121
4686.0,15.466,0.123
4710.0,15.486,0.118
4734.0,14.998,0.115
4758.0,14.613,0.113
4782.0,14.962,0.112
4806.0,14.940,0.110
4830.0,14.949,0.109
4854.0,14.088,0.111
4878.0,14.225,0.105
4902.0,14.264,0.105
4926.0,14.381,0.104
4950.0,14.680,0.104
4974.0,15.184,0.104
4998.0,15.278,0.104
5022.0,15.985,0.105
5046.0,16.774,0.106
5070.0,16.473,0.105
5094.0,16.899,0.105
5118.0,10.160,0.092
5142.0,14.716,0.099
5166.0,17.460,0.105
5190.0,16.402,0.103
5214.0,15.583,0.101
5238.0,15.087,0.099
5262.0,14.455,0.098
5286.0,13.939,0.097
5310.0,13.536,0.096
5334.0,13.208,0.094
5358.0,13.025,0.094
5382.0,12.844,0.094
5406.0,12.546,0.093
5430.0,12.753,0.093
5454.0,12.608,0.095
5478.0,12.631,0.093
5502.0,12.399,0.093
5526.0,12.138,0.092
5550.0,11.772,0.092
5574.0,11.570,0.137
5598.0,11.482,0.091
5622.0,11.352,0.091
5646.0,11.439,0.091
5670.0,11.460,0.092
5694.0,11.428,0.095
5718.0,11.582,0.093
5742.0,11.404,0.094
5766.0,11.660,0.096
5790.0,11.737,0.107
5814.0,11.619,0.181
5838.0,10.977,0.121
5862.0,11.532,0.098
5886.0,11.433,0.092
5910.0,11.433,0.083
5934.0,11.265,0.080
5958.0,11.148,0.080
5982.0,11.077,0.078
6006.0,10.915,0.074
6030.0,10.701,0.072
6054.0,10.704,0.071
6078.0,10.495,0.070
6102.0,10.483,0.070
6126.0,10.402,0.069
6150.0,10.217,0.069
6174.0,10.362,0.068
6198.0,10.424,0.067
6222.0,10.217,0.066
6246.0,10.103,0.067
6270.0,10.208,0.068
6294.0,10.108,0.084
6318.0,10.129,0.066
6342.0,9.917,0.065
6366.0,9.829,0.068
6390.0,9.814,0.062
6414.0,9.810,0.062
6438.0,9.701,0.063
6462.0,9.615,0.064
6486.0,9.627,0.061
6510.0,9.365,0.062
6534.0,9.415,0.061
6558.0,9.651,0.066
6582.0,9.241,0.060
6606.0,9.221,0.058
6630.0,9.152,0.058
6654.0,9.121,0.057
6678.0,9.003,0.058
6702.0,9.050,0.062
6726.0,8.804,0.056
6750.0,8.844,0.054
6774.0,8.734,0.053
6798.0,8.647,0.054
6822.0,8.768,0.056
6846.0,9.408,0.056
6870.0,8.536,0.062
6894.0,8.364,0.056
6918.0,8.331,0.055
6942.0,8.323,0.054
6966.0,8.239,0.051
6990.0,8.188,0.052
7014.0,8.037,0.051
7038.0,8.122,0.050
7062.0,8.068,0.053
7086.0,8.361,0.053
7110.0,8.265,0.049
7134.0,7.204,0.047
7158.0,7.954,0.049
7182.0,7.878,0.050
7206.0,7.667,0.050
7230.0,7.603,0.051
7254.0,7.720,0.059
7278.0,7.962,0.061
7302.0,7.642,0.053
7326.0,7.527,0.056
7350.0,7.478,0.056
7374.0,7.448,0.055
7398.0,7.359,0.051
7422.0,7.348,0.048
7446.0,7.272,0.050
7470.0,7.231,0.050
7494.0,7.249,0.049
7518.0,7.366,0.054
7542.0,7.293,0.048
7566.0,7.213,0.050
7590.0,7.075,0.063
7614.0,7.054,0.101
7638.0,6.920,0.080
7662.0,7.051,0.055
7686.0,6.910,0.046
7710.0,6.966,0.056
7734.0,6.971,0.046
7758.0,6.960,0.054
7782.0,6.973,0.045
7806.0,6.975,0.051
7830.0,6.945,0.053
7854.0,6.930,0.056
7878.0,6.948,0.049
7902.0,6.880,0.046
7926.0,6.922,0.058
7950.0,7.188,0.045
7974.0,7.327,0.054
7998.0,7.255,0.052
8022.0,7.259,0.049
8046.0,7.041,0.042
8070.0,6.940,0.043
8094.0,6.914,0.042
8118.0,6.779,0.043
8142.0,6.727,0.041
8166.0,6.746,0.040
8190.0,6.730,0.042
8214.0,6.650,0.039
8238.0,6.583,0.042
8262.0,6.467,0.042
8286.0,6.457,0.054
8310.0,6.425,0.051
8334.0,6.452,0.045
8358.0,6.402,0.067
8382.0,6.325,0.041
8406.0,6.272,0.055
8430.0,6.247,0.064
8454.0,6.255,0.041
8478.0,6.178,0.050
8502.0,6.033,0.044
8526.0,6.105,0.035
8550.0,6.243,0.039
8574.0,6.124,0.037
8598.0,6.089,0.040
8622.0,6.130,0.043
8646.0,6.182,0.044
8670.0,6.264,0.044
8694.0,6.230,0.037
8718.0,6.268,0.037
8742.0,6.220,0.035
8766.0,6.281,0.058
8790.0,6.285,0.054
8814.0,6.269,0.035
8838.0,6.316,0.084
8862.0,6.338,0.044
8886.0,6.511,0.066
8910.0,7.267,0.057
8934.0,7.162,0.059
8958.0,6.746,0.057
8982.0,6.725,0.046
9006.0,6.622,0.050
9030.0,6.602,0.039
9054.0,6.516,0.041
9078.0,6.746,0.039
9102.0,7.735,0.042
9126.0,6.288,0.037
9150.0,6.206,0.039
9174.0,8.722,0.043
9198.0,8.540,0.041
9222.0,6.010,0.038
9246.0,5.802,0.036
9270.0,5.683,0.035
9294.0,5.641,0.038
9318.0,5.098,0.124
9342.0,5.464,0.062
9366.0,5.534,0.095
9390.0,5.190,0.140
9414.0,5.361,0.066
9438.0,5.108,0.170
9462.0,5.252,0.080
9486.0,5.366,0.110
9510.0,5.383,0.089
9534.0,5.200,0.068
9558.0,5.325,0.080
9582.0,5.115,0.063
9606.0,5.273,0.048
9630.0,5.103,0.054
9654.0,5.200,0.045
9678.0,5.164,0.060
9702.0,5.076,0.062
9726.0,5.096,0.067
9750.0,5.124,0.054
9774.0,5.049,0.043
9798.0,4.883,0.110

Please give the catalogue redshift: 0.834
